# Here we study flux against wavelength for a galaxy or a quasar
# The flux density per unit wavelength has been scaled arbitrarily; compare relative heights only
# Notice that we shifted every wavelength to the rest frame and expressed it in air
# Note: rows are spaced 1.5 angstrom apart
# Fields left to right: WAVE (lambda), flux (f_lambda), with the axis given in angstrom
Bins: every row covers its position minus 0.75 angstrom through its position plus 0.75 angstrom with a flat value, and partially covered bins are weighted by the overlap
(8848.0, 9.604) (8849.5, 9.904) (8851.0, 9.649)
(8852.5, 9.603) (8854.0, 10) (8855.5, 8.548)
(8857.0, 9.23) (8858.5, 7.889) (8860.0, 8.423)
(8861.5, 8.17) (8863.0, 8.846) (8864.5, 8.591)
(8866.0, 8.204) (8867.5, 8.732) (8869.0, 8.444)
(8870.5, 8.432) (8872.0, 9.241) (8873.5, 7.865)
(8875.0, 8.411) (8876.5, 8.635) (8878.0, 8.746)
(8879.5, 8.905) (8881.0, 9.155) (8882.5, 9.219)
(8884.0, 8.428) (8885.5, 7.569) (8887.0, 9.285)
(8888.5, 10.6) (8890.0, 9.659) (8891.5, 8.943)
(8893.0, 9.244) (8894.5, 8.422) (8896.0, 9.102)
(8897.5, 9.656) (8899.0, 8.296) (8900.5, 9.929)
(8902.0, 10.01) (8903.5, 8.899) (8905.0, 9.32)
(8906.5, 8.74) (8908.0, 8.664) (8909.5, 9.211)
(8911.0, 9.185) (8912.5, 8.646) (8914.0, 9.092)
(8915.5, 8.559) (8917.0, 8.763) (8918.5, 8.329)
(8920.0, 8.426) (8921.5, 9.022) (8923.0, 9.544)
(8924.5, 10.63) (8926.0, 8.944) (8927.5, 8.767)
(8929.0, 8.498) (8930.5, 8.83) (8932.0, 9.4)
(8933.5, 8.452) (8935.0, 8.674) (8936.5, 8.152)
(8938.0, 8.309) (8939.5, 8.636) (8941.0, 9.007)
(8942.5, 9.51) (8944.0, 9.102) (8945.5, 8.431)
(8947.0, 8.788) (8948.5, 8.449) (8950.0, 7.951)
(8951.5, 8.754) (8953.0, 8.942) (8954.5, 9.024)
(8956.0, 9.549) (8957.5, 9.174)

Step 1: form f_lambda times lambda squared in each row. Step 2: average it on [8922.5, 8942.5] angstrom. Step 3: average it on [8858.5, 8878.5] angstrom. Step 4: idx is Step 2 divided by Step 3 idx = 1.07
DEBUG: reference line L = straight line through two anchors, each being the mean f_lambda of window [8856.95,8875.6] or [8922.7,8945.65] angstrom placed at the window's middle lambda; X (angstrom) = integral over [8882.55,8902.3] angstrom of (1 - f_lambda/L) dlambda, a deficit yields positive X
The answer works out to -1.1 angstrom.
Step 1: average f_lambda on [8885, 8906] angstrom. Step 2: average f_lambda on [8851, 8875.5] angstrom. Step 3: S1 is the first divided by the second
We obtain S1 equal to 1.06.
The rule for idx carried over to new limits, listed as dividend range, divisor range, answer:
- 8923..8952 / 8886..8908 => 0.96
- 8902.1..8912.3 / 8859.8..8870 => 1.08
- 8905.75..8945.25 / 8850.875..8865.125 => 1.02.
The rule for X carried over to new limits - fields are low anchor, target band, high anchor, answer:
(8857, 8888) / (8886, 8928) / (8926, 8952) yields -2.4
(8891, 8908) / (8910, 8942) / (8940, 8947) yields 0.6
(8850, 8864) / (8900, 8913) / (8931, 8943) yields -0.5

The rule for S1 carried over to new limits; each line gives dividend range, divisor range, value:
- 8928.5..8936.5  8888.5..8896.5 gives 0.95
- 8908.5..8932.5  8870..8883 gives 1.03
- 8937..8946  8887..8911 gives 0.95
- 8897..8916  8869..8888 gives 1.05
